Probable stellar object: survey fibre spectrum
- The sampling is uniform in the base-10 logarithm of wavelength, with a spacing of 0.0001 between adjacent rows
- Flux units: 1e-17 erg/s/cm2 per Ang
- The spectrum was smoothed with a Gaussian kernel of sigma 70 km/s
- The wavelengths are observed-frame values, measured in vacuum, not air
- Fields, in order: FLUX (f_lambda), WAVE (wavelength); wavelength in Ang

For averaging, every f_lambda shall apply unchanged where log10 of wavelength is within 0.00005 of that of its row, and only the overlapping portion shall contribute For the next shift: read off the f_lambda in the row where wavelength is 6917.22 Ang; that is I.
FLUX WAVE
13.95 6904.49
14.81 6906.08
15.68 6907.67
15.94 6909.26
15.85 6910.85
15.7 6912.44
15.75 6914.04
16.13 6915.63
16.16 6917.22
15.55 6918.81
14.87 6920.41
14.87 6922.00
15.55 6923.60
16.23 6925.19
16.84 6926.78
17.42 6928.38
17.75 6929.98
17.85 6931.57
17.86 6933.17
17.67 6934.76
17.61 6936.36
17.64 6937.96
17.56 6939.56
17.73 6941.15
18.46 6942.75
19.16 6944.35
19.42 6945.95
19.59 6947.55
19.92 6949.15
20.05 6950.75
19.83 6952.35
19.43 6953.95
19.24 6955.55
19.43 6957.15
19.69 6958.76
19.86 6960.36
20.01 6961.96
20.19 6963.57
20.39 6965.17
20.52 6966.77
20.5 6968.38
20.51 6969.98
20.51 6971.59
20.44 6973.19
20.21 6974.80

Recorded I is 16.16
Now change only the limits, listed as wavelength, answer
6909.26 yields 15.94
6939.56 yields 17.56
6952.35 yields 19.83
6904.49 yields 13.95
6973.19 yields 20.44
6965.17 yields 20.39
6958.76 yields 19.69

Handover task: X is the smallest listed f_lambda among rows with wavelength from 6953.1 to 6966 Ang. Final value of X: 19.24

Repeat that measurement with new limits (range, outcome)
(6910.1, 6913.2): 15.7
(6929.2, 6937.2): 17.61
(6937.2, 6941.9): 17.56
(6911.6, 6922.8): 14.87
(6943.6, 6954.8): 19.16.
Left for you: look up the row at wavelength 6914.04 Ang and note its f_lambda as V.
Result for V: 15.75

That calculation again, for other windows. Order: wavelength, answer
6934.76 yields 17.67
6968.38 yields 20.5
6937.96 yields 17.64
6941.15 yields 17.73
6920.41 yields 14.87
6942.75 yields 18.46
